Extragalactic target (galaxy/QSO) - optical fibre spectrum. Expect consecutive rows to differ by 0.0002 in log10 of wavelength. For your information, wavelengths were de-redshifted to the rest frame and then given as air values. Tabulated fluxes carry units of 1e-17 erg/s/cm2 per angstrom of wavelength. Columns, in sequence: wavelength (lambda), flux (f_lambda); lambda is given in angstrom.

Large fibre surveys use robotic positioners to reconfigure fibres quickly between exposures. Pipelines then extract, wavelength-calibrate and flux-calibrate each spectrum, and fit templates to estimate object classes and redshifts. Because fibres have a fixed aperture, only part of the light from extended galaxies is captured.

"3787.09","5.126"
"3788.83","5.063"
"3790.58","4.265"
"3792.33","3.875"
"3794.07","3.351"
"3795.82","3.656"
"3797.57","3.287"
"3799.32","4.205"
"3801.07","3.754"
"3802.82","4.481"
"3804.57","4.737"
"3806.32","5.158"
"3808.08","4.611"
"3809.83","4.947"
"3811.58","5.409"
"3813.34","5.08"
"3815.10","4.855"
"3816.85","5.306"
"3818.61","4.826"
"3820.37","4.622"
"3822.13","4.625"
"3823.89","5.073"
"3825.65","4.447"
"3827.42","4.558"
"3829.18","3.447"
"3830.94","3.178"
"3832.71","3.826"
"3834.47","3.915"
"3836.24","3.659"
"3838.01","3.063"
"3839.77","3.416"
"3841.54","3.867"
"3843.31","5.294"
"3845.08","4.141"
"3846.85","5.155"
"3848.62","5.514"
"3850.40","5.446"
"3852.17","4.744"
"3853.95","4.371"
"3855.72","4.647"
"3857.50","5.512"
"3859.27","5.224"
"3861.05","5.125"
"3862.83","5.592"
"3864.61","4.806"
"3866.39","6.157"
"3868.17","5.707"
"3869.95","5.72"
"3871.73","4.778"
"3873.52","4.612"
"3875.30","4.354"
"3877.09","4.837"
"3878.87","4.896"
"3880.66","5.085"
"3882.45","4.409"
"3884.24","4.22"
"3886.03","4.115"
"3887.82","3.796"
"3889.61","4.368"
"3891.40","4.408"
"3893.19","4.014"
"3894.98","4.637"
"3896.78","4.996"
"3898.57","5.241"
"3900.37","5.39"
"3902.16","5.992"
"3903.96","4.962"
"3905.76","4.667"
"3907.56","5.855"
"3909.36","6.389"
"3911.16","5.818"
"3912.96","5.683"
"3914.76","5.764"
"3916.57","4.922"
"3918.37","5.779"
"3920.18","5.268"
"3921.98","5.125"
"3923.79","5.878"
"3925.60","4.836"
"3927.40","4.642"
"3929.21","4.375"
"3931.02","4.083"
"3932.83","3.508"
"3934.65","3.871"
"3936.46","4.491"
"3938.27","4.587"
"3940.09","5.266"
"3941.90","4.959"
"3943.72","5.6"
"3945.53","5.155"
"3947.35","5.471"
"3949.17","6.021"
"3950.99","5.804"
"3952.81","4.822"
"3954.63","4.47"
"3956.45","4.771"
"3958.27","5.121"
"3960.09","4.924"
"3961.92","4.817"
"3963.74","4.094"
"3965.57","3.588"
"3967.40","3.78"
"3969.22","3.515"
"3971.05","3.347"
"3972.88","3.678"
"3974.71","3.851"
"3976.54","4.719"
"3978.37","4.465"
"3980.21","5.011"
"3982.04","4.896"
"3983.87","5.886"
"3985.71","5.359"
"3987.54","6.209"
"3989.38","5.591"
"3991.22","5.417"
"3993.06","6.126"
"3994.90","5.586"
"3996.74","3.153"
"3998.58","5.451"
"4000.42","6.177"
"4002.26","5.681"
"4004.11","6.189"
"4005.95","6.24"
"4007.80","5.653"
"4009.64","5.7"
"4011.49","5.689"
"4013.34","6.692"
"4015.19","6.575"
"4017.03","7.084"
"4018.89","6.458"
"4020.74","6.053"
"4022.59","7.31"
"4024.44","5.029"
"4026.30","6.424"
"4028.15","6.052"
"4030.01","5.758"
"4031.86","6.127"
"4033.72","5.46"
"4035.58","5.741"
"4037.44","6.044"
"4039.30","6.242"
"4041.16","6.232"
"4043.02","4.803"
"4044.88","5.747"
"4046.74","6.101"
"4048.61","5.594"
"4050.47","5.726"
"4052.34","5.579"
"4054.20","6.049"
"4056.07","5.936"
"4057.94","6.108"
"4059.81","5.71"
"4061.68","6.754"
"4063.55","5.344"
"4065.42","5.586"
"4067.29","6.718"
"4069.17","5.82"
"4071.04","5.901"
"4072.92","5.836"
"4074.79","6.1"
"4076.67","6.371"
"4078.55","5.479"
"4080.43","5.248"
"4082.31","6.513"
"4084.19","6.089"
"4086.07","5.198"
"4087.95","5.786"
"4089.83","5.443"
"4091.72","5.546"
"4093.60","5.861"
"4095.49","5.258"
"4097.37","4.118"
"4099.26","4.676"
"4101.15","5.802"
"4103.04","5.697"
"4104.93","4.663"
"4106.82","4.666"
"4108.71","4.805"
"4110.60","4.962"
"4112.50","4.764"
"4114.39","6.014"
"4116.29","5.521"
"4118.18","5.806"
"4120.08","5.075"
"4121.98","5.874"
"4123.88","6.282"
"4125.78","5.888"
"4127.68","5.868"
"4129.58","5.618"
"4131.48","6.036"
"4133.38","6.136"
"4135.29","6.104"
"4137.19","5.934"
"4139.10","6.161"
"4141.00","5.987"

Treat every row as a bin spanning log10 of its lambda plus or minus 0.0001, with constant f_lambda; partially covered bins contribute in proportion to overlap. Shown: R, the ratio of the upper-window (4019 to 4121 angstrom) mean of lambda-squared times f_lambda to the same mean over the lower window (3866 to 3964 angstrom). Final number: 1.24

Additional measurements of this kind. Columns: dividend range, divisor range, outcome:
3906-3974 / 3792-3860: 1.16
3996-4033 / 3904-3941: 1.25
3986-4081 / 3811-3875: 1.38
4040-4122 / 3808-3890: 1.35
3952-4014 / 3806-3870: 1.15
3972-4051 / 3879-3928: 1.19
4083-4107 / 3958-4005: 1.16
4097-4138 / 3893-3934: 1.18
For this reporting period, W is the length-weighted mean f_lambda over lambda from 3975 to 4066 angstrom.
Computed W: 5.77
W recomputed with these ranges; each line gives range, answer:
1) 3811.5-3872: 4.71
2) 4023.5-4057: 5.81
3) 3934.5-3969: 4.82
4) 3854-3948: 4.99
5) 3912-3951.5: 5.04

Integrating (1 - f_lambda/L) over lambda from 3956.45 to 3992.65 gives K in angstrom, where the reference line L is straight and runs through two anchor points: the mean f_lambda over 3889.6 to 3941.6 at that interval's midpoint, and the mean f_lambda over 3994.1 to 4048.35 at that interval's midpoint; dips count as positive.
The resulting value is 5.5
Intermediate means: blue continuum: 5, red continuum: 5.91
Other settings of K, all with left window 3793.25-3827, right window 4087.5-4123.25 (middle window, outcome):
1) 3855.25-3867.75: -1.7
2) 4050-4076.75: -4.0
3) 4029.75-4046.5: -2.3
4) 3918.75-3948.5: 0.1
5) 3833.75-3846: 1.9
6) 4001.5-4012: -1.7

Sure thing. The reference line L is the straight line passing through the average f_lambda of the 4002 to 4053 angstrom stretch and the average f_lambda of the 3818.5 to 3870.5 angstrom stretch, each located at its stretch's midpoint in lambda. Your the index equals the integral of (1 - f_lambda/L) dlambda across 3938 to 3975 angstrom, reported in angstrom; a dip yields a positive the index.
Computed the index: 5.44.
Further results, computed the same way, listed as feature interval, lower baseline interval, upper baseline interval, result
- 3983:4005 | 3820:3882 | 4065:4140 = -1.5 angstrom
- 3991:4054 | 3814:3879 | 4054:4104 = -4.7 angstrom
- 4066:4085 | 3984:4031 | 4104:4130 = -1.4 angstrom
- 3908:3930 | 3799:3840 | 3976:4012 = -1.7 angstrom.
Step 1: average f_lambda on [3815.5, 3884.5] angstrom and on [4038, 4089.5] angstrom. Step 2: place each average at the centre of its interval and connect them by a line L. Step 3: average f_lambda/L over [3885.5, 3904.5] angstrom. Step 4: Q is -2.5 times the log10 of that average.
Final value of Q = 0.05 mag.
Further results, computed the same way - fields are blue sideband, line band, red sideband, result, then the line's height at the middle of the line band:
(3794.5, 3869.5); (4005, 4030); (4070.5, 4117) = -0.19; 5.2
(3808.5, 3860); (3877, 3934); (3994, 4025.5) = 0.04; 5.11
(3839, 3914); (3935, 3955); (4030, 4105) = 0.02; 5.24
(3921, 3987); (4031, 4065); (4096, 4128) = -0.16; 5.06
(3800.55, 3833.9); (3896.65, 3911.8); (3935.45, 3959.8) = -0.12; 4.93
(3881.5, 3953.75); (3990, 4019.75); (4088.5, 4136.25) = -0.13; 5.2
